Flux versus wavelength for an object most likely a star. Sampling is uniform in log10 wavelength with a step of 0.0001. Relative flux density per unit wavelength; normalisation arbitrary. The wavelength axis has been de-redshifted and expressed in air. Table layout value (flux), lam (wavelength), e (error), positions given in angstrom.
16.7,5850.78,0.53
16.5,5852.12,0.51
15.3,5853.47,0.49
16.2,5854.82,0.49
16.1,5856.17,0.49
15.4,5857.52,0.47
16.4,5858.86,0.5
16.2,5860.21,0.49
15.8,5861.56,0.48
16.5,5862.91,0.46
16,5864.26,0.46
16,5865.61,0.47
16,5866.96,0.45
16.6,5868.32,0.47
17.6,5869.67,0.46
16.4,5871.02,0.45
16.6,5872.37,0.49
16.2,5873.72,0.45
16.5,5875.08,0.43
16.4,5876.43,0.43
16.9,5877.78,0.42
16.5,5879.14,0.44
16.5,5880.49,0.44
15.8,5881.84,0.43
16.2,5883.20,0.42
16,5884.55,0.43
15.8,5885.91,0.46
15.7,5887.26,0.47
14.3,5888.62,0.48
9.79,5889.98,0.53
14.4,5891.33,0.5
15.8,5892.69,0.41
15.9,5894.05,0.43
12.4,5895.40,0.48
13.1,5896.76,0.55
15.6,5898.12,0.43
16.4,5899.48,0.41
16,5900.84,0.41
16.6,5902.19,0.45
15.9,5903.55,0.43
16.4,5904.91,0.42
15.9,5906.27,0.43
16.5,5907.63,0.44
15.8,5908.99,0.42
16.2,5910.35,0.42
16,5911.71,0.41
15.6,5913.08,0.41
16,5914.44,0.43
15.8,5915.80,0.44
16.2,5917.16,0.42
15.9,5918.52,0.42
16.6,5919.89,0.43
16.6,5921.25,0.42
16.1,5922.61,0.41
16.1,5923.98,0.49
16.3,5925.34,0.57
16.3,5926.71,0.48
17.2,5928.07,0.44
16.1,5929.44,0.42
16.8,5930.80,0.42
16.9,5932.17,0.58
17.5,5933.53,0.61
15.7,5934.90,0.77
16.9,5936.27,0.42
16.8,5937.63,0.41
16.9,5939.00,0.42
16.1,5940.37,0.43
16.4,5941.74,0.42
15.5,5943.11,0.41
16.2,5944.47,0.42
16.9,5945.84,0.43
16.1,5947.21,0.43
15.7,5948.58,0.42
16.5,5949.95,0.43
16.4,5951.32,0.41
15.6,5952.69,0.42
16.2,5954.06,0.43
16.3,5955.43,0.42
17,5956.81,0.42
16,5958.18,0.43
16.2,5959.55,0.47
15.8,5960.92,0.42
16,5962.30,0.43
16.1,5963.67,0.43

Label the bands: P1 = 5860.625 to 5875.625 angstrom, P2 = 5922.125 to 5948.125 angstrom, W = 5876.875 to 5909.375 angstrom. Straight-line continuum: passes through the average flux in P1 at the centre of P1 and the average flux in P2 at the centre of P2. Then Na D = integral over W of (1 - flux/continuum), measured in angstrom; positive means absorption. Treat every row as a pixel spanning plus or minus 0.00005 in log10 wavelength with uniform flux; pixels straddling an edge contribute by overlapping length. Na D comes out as 1.9 angstrom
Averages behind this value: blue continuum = 16.4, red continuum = 16.5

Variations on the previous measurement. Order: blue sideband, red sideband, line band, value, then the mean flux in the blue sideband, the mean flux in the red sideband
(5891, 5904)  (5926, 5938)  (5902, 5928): -0.3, 15.2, 16.7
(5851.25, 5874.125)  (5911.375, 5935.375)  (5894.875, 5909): 0.7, 16.2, 16.3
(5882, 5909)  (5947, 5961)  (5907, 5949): -1.5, 15.2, 16.2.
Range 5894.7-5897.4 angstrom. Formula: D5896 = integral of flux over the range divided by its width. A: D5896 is 12.8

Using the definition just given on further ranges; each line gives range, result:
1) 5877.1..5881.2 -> 16.6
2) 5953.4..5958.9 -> 16.4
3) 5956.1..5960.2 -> 16.4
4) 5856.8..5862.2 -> 16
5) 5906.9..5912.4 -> 16.1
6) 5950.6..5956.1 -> 16.1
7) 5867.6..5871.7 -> 16.8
